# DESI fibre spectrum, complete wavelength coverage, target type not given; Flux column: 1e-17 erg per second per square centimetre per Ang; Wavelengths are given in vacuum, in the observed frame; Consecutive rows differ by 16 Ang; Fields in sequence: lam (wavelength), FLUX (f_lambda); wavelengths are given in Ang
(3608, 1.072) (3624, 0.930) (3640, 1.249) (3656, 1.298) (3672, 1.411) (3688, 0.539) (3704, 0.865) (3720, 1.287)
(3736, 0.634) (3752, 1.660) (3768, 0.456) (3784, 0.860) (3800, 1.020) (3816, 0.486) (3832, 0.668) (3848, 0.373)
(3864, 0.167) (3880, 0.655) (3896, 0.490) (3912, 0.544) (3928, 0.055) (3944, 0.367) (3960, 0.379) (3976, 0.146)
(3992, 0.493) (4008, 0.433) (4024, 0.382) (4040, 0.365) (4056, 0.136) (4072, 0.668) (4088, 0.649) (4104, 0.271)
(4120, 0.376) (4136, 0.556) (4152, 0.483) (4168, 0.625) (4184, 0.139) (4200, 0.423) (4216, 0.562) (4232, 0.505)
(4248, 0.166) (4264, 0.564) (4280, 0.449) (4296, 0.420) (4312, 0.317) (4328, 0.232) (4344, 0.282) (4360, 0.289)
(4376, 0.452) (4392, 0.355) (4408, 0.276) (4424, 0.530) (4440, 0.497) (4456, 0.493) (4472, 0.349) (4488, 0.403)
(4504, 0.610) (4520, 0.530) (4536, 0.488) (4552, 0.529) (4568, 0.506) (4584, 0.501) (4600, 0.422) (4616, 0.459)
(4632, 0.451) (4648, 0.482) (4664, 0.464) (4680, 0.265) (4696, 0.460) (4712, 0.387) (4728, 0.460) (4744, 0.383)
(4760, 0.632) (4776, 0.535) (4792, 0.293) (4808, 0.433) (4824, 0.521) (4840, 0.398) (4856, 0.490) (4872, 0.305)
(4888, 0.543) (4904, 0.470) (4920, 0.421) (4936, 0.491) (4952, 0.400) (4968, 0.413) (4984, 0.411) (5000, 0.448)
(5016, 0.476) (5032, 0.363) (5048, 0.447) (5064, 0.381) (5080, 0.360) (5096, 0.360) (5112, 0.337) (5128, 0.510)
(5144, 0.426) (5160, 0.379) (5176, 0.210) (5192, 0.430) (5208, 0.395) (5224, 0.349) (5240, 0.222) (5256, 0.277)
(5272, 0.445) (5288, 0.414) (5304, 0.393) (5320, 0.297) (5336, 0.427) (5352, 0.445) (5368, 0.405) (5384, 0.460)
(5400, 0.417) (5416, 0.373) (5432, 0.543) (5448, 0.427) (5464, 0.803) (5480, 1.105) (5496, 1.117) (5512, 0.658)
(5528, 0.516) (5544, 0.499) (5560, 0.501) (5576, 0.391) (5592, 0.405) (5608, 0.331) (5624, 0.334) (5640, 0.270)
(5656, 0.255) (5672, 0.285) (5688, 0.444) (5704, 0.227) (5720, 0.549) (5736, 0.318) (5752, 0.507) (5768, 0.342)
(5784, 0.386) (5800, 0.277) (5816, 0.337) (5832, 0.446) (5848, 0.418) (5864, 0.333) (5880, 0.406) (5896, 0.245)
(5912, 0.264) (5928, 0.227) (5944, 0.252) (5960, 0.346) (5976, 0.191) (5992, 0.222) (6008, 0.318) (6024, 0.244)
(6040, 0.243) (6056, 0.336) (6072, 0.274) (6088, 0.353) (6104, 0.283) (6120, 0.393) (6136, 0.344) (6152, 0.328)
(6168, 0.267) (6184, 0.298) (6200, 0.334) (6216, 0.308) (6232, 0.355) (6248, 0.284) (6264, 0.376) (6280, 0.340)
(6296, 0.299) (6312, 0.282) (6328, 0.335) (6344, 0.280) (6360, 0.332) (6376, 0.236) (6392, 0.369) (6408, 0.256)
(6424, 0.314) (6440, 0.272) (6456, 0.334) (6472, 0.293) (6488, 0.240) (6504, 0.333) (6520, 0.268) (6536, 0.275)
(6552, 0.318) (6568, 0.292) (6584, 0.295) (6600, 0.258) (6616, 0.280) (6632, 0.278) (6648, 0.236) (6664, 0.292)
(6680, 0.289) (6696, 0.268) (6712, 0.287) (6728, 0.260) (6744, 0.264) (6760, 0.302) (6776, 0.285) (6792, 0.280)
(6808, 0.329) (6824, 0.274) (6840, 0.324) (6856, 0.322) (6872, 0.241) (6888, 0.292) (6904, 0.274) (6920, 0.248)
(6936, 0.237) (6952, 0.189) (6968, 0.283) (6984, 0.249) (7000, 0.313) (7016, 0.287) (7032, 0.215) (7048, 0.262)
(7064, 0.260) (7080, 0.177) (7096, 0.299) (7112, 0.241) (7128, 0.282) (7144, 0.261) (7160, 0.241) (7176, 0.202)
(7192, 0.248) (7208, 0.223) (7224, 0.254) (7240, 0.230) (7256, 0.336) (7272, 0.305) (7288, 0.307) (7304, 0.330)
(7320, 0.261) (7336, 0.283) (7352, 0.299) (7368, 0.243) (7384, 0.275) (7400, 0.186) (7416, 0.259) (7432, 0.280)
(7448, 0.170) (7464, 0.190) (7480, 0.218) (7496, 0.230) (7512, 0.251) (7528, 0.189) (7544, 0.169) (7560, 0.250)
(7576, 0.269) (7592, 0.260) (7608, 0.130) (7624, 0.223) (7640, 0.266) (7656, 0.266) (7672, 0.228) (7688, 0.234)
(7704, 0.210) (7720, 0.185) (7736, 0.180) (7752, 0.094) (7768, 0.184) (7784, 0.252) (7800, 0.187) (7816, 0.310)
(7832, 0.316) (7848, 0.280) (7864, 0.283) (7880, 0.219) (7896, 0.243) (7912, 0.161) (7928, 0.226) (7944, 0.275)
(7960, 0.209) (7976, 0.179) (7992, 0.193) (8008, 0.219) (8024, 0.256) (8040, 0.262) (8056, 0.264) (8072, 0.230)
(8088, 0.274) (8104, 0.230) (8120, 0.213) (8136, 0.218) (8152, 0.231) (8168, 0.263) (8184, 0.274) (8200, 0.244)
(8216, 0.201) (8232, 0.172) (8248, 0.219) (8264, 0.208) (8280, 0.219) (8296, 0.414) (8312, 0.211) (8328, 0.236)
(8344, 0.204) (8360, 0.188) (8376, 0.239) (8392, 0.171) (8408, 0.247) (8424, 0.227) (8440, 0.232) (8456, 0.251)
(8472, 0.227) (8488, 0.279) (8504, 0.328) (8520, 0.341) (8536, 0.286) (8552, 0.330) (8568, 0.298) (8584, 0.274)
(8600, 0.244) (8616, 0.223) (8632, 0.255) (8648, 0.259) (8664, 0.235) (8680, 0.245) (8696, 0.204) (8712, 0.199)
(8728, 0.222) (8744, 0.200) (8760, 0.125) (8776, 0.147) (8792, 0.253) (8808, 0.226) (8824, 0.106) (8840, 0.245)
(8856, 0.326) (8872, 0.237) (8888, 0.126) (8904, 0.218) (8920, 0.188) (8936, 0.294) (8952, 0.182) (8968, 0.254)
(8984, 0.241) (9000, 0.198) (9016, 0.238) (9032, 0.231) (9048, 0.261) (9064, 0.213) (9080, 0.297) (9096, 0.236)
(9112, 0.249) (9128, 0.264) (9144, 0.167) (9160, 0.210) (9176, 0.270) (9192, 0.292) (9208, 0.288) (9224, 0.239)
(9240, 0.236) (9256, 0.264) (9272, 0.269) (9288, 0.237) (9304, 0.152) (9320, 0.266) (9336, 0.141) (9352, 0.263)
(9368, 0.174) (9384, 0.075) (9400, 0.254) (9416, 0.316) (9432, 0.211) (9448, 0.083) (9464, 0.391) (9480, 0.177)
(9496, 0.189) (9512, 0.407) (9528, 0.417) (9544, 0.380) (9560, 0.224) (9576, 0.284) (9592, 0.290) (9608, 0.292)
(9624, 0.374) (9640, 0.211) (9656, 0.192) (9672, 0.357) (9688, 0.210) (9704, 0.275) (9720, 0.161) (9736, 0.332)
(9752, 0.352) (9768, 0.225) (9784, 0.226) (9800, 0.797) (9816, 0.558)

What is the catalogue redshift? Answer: 0.960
